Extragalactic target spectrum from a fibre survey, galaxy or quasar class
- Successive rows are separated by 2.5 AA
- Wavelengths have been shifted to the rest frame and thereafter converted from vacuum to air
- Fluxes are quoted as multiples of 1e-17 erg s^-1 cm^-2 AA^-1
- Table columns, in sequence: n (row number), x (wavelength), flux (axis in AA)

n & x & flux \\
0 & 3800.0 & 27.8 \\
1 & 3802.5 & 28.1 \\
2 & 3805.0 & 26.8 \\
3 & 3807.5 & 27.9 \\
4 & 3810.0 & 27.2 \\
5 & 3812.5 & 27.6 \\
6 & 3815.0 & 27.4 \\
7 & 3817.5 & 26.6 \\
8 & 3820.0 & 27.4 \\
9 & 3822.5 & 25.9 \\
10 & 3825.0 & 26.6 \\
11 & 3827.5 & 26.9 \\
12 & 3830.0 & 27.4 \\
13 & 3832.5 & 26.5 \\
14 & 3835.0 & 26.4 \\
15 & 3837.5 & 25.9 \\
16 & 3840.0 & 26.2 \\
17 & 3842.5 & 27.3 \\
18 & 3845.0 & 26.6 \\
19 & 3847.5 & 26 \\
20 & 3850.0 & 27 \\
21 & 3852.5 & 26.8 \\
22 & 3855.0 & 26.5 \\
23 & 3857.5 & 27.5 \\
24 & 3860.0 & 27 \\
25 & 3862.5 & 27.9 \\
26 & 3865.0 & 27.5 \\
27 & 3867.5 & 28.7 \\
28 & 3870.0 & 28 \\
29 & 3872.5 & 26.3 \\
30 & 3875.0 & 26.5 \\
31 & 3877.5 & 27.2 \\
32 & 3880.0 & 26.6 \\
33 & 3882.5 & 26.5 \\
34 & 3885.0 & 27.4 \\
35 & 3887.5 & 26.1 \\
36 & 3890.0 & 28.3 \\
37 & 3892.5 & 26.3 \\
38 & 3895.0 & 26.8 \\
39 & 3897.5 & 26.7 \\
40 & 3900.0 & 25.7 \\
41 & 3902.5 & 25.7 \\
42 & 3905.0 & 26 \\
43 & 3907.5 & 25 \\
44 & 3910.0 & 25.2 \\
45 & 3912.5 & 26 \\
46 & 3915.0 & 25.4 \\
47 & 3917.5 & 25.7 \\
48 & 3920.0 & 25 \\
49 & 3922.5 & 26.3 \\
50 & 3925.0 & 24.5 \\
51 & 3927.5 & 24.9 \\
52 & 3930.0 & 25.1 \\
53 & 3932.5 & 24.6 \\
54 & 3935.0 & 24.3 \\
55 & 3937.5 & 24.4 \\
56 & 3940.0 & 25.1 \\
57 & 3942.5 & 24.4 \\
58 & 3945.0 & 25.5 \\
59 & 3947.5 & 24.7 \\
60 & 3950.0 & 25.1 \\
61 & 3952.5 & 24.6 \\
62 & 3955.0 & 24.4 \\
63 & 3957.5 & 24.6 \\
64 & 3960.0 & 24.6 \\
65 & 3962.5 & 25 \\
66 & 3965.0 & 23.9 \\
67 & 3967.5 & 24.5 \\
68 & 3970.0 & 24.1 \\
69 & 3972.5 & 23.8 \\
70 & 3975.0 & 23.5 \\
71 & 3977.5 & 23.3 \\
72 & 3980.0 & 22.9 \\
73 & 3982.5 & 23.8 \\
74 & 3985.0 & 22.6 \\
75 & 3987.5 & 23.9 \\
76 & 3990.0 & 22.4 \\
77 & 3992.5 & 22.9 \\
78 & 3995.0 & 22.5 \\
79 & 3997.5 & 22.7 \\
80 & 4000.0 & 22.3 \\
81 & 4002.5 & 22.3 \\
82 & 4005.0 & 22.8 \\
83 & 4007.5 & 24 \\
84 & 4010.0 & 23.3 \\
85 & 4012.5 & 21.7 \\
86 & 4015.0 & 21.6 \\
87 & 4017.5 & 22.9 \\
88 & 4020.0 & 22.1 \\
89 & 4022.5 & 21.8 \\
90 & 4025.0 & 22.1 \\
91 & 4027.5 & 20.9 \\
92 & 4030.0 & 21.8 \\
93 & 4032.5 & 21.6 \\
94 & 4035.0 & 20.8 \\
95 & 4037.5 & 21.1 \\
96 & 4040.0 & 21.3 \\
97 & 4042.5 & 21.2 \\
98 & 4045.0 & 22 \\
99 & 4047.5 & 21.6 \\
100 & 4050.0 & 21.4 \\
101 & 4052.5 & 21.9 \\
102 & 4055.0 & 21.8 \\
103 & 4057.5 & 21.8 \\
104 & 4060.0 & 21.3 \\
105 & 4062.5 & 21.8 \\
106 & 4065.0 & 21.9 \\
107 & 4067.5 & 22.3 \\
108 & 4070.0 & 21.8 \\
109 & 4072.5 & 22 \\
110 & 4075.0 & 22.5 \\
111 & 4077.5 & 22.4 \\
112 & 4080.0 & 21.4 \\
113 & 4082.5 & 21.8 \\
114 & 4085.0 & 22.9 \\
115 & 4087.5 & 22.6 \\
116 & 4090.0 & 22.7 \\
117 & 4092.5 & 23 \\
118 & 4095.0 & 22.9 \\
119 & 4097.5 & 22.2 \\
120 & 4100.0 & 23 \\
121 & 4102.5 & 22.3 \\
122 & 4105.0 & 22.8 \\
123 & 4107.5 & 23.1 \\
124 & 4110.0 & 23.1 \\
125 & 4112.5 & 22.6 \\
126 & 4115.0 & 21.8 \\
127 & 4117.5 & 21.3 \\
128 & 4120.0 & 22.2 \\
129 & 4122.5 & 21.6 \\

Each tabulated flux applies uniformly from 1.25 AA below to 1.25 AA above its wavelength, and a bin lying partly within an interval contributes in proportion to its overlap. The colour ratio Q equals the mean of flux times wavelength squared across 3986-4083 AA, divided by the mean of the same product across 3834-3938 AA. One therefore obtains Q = 0.9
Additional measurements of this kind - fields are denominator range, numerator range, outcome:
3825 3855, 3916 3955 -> 0.98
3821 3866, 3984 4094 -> 0.91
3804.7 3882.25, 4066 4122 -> 0.94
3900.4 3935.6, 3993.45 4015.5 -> 0.93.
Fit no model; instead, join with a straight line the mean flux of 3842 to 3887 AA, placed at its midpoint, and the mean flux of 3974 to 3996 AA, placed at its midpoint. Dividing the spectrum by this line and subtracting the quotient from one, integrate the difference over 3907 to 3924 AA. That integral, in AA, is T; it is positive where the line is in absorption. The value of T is -0.1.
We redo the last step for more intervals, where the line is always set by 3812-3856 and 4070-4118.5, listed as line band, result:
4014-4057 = 3.2 AA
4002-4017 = 0.7 AA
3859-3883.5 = -1.1 AA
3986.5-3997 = 0.5 AA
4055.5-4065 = 0.5 AA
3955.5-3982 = 0.5 AA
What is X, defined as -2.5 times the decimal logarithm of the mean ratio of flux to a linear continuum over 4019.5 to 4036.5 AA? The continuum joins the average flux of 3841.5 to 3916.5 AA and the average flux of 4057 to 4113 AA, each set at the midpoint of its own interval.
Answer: 0.096 mag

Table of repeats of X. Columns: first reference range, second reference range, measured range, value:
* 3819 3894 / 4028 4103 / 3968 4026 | 0.034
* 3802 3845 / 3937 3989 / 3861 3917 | -0.040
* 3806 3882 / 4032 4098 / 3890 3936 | -0.008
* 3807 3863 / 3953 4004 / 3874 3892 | -0.049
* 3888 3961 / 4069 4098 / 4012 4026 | 0.073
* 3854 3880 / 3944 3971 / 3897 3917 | 0.018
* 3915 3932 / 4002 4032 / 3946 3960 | -0.018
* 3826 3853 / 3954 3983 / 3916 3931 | -0.014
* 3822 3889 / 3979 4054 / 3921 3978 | -0.020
